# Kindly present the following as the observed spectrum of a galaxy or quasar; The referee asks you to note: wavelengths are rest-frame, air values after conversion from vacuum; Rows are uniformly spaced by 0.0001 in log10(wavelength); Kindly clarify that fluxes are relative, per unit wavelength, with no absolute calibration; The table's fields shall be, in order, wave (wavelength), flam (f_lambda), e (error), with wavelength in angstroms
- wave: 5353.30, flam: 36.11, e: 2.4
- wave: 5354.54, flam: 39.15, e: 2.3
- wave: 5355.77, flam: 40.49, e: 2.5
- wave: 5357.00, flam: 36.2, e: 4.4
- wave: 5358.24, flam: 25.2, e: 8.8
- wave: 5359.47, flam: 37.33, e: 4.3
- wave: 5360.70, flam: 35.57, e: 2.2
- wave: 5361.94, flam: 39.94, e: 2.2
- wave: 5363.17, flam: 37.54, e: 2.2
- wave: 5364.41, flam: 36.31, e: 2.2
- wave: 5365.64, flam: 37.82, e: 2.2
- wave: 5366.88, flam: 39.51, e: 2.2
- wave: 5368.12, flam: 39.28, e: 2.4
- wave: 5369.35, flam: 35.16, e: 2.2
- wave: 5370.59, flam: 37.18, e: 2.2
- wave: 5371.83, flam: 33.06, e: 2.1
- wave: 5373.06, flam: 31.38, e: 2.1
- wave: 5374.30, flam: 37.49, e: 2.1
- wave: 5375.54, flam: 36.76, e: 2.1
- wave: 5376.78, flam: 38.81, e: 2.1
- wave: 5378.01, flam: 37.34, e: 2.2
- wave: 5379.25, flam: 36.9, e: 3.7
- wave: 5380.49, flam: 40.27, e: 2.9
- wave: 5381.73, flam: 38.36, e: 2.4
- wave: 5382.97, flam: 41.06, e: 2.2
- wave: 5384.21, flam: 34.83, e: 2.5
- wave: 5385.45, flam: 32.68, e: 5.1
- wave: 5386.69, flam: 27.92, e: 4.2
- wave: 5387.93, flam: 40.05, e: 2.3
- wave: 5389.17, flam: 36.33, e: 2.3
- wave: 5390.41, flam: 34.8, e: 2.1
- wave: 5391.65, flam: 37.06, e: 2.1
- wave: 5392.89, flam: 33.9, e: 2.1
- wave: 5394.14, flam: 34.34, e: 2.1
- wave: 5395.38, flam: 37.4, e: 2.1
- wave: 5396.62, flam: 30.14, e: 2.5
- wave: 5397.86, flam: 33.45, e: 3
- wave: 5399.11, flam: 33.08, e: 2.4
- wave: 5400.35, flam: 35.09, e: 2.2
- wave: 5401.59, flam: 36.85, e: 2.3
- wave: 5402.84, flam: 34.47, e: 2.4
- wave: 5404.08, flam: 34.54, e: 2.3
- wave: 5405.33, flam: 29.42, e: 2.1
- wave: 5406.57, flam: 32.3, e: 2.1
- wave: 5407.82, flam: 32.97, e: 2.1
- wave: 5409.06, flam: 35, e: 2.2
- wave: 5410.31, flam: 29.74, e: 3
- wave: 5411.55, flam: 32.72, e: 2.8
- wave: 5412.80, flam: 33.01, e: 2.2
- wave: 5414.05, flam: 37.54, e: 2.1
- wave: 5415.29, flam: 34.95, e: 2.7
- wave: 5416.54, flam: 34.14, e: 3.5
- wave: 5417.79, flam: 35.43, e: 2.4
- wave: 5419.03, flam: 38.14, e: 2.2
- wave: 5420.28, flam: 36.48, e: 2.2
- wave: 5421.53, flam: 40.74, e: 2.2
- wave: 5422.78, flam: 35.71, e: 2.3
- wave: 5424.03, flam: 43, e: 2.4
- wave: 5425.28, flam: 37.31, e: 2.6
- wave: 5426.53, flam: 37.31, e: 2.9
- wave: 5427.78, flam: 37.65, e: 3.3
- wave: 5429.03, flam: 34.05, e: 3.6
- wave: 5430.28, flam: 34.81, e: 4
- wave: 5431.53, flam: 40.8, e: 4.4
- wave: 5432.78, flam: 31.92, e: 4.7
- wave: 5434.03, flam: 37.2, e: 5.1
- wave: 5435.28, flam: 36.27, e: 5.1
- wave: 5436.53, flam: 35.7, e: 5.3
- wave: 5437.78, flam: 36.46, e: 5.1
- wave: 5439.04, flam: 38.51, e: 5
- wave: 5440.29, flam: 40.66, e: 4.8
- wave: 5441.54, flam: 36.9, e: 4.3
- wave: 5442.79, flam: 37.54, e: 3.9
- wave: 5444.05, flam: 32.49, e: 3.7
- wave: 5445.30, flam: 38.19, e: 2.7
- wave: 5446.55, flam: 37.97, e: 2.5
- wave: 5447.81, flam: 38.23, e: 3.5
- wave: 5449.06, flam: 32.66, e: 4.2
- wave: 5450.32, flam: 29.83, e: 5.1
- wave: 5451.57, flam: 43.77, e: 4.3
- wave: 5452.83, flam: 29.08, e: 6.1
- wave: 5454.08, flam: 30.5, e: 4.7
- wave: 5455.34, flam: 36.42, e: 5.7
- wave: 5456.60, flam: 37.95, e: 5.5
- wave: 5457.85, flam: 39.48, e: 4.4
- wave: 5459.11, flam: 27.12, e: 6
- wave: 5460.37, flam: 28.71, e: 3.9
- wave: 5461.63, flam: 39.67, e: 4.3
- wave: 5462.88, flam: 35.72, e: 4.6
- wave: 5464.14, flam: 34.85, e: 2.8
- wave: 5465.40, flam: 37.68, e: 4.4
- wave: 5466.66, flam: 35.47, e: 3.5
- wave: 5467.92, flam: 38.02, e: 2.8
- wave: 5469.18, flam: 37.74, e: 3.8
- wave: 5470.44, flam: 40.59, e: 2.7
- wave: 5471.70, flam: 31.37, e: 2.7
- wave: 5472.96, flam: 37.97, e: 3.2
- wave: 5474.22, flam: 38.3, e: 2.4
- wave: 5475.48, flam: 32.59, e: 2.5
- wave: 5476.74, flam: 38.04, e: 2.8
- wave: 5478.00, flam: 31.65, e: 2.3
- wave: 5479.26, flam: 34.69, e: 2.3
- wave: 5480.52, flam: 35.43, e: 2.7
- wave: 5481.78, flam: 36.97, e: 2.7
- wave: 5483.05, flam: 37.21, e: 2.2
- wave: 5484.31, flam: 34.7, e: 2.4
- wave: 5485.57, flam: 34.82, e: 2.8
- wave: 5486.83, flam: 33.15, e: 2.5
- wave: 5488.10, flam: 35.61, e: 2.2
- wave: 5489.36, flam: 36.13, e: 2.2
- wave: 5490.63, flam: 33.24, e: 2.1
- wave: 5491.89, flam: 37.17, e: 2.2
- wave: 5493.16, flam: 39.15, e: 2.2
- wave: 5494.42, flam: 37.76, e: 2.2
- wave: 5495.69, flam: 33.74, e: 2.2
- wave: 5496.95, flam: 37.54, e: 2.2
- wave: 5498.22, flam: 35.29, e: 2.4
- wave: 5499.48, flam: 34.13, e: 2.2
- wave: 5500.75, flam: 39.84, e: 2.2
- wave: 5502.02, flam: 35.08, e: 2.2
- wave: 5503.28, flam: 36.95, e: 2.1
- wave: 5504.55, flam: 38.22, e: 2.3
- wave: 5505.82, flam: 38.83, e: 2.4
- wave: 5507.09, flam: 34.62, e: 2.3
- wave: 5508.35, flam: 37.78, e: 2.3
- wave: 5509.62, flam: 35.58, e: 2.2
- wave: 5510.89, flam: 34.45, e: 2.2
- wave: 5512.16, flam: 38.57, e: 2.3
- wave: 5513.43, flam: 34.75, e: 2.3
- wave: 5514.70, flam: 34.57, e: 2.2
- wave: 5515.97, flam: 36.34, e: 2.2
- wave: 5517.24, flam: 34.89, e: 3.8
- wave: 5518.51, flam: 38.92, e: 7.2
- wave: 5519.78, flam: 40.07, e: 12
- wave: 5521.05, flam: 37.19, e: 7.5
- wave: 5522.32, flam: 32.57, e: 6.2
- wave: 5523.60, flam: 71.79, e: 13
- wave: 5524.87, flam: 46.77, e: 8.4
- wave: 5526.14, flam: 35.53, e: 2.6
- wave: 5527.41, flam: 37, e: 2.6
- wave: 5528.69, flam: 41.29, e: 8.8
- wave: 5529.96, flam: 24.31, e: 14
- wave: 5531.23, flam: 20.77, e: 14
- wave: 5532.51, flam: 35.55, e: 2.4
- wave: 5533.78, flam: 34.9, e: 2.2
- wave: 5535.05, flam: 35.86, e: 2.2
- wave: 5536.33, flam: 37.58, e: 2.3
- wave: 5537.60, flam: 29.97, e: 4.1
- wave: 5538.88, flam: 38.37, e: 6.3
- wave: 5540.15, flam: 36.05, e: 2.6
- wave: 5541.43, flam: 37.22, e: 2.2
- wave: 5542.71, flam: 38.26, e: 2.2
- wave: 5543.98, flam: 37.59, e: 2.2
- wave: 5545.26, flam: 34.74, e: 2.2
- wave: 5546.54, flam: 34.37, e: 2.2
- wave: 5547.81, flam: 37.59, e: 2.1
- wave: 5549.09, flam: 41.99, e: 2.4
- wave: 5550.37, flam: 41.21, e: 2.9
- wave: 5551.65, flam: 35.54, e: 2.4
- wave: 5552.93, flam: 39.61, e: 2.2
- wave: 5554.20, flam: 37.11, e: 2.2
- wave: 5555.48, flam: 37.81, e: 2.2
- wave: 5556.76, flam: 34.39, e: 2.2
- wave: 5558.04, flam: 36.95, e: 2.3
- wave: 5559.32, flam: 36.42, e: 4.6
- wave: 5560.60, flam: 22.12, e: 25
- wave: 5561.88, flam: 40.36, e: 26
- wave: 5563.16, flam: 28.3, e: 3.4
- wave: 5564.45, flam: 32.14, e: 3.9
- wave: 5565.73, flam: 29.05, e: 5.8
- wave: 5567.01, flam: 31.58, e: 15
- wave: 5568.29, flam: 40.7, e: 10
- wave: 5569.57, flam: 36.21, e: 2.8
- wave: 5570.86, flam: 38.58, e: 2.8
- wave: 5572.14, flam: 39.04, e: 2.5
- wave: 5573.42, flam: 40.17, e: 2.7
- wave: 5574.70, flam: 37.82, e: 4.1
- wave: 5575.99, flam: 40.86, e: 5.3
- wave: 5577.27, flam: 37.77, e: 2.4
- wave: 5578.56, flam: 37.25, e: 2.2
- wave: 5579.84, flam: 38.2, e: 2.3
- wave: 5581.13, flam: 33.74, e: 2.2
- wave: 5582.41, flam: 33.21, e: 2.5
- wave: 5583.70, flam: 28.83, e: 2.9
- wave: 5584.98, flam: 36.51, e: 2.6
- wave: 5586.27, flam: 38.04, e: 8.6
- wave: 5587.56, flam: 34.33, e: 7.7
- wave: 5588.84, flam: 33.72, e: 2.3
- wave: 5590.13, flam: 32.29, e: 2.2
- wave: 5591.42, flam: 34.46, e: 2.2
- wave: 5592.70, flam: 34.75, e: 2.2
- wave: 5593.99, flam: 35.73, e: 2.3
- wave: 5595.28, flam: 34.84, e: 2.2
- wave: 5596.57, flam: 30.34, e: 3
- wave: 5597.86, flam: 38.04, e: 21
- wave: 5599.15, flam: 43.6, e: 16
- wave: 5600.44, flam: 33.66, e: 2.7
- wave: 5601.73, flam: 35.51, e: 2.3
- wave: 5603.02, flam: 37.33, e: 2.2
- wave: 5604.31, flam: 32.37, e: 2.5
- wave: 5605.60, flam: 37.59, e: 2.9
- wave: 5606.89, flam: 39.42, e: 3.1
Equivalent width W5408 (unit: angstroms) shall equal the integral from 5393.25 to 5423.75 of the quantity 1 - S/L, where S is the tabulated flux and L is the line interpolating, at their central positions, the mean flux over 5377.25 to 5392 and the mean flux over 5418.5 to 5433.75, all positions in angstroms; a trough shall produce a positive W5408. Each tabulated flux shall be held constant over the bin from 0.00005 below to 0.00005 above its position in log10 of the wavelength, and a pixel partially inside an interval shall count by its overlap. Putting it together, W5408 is 1.97 angstroms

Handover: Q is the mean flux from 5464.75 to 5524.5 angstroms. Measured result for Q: 37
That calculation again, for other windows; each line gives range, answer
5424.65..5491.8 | 35.8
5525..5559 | 36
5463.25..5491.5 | 35.7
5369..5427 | 35.5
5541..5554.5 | 37.8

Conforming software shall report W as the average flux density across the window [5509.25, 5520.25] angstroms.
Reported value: 36.4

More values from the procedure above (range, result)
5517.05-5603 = 36.3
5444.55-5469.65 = 35.4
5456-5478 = 35.8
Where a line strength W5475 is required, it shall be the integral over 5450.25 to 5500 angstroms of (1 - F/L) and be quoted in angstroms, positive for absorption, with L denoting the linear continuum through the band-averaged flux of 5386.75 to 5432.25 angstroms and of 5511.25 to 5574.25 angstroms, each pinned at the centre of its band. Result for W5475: 0.5 angstroms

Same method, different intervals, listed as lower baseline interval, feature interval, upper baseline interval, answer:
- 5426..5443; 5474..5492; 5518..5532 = 1.3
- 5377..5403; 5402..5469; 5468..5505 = 0.4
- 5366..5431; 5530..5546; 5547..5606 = 0.6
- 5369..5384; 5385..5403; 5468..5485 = 1.1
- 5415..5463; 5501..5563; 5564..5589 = -1.3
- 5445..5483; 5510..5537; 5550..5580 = -1.0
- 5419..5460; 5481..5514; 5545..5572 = -0.2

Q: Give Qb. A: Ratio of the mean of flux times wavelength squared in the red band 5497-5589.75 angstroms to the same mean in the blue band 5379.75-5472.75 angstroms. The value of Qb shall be 1.07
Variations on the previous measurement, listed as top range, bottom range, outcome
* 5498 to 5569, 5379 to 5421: 1.10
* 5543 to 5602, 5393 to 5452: 1.06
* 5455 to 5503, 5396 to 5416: 1.10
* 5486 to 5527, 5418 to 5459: 1.06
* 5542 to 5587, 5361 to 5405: 1.07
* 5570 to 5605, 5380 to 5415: 1.11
